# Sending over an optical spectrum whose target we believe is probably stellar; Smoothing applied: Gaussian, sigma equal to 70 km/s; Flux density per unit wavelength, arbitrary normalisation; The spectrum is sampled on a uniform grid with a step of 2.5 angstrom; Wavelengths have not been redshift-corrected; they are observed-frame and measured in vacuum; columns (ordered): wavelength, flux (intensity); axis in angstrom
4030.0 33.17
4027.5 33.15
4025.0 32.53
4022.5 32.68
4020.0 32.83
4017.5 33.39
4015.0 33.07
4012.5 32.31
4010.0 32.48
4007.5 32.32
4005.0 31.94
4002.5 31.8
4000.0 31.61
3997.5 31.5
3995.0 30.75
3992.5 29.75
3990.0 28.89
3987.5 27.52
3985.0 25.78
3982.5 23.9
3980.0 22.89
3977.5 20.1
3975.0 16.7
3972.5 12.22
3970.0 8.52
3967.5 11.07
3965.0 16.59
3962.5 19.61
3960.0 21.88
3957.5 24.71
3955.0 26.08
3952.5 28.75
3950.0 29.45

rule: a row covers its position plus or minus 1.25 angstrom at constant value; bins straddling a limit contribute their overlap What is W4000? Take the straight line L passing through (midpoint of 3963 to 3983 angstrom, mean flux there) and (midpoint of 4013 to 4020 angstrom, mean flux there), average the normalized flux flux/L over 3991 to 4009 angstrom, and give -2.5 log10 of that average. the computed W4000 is -0.18 mag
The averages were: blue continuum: 16.3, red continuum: 33.1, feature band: 31.4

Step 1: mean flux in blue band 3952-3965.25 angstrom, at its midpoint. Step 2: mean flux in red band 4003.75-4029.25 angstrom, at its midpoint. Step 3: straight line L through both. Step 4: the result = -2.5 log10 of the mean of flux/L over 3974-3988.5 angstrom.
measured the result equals 0.18 mag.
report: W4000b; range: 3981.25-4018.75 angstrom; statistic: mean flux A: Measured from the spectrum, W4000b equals 30.5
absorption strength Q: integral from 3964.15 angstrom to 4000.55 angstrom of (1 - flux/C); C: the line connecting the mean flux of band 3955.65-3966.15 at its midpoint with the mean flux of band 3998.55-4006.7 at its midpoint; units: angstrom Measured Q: 6.4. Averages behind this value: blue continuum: 21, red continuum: 31.8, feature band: 22.4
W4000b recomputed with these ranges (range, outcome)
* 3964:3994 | 20.4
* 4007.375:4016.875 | 32.6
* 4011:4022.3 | 32.9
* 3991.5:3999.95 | 30.8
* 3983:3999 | 28.8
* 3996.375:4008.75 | 31.8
